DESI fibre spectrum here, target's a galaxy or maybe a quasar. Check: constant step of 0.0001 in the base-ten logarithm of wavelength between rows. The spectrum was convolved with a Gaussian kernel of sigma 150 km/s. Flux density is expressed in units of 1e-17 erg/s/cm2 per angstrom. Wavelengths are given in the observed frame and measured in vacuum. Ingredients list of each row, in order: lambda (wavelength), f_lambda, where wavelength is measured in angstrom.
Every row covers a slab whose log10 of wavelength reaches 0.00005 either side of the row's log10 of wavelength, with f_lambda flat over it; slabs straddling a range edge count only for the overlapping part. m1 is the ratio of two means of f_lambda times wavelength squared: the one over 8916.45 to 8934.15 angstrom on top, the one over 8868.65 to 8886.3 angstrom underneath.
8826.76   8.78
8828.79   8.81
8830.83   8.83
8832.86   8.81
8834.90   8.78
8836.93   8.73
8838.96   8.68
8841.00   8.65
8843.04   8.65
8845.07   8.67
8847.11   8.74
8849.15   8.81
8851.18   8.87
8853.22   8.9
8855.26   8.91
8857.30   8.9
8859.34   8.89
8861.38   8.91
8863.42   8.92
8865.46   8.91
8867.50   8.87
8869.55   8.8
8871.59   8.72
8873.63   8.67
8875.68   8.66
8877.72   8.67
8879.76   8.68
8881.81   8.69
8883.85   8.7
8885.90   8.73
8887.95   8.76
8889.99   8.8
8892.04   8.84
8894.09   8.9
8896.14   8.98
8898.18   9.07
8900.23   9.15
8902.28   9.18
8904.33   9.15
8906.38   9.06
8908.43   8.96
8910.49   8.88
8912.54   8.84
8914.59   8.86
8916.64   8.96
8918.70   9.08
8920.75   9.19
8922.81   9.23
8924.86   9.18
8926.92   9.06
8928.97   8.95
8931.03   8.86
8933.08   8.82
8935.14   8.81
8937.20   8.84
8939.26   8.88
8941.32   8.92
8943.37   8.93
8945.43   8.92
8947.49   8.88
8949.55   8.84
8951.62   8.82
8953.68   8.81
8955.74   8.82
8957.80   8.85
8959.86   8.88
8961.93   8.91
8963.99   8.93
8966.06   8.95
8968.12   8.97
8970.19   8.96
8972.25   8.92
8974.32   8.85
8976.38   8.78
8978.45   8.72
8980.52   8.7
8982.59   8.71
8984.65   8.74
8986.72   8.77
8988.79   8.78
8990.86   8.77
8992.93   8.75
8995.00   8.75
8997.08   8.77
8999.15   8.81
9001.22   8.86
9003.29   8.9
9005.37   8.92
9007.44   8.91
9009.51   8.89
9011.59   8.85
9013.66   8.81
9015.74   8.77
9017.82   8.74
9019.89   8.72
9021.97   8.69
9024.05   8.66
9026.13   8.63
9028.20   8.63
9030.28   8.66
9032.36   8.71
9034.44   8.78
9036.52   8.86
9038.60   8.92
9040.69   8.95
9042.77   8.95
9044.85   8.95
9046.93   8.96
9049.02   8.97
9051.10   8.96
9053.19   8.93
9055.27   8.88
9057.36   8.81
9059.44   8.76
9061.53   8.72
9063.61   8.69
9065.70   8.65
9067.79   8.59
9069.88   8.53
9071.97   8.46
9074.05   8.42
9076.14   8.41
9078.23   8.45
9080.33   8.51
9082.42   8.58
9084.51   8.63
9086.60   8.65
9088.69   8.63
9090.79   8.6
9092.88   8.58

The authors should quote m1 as 1.05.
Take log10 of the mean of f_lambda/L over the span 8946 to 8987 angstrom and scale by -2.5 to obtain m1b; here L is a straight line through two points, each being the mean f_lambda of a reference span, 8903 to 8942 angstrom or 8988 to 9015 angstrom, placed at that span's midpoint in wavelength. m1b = 0.006 mag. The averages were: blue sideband 8.98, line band 8.84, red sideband 8.83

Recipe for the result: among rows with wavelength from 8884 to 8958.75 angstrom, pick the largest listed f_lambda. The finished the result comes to 9.23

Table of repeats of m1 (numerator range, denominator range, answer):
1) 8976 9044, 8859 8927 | 1.01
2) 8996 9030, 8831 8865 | 1.03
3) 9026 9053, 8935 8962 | 1.02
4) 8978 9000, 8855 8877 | 1.02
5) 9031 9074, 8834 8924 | 1.03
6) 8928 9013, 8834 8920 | 1.02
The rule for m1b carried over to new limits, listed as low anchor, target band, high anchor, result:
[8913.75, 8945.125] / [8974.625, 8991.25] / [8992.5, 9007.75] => 0.014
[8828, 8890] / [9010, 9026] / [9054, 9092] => -0.011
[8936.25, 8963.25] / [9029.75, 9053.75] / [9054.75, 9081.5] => -0.028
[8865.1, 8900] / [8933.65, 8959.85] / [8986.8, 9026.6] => -0.008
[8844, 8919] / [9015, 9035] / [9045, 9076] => 0.008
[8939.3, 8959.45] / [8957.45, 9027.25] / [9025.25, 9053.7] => 0.006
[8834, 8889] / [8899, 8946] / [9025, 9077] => -0.027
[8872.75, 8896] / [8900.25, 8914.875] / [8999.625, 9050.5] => -0.030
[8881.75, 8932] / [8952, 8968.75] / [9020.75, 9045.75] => 0.000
